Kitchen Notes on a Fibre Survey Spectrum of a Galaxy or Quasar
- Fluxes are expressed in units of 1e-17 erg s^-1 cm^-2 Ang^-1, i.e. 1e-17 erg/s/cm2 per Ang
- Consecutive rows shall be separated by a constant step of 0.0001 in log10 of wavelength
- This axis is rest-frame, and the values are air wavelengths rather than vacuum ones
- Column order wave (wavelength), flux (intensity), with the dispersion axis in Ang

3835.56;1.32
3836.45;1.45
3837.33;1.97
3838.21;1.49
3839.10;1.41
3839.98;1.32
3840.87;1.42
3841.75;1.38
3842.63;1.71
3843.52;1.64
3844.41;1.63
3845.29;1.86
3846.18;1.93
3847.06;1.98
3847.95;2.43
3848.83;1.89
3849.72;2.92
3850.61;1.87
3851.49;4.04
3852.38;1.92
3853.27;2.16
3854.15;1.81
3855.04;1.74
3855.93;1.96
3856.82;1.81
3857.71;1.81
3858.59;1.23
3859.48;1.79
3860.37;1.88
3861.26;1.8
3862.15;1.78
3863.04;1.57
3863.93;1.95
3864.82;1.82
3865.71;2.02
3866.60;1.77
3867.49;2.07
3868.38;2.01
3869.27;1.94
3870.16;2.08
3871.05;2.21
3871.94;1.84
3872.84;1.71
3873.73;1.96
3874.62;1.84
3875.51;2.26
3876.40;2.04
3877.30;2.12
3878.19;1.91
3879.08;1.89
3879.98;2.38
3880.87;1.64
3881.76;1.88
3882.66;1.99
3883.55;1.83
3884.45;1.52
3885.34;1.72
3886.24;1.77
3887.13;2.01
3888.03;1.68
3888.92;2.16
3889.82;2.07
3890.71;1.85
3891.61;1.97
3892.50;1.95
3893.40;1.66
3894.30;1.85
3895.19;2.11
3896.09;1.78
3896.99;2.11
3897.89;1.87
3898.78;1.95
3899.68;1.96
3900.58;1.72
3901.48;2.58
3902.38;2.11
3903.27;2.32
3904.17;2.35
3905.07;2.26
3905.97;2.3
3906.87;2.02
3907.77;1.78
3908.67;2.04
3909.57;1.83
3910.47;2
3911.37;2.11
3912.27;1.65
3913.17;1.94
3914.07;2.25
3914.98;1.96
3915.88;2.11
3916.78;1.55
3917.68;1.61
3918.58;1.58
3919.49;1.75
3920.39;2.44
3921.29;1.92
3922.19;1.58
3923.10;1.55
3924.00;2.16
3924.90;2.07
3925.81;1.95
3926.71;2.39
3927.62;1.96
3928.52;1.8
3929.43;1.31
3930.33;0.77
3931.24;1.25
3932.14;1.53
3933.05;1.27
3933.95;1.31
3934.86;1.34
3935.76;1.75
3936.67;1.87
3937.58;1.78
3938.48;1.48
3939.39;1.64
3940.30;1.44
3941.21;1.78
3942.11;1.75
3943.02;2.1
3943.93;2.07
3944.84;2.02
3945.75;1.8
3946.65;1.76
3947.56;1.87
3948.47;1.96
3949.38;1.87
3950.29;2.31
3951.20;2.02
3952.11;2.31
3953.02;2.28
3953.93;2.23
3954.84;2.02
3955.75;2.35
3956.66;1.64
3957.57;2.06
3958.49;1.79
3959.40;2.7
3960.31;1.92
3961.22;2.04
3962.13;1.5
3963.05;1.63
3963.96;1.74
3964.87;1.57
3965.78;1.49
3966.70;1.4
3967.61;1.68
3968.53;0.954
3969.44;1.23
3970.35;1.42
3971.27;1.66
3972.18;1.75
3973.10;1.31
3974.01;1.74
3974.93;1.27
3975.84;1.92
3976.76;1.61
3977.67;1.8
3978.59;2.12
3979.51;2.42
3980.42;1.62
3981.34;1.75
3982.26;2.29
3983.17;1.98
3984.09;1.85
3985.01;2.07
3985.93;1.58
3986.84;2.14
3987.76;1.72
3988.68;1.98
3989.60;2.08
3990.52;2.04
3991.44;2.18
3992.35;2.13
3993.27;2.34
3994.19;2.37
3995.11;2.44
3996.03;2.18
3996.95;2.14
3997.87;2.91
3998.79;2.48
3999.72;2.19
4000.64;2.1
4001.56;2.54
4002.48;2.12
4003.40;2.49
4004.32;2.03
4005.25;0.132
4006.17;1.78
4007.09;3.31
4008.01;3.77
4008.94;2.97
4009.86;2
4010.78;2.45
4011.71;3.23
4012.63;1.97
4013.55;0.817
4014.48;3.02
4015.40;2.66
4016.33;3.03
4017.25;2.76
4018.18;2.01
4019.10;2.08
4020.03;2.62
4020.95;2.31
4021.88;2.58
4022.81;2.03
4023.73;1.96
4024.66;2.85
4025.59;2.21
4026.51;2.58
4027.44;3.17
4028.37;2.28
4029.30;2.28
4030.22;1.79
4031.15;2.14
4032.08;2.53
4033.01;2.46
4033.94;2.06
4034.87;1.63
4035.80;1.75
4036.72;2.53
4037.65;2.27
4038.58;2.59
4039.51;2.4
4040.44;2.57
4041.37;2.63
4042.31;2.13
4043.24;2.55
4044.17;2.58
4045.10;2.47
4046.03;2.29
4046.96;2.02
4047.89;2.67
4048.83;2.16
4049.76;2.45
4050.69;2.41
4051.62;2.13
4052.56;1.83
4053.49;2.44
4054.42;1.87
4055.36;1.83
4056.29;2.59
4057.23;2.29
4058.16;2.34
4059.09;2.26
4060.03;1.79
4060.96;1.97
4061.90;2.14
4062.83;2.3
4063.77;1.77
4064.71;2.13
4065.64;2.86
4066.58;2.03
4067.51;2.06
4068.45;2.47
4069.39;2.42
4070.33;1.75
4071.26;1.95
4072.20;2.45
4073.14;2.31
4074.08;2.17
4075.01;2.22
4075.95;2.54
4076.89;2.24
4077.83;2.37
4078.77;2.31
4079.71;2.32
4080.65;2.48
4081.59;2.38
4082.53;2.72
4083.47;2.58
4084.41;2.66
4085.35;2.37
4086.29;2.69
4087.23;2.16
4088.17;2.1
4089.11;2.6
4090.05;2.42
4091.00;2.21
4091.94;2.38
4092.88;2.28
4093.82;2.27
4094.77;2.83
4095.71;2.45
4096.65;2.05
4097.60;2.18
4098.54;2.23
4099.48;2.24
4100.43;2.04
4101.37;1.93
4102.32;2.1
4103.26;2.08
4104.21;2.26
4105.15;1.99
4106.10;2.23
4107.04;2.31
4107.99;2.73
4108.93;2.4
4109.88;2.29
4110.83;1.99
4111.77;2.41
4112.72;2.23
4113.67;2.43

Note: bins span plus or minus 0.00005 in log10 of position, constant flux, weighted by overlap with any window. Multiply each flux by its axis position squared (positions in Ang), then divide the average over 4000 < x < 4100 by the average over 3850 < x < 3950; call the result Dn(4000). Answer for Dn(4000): 1.32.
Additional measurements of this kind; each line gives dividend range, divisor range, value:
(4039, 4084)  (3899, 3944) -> 1.33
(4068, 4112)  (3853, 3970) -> 1.35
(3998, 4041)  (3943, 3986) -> 1.31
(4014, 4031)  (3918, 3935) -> 1.53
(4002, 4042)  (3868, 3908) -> 1.27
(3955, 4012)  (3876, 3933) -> 1.10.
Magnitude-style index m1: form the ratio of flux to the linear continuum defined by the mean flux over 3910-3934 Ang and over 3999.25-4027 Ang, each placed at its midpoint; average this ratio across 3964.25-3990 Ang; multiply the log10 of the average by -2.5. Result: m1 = 0.23 mag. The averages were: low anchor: 1.78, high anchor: 2.35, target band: 1.73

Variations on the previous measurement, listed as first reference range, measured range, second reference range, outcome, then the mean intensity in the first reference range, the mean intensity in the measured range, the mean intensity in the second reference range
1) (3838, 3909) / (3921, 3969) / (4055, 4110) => 0.15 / 1.94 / 1.79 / 2.28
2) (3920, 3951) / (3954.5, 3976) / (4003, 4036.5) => 0.16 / 1.76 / 1.69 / 2.33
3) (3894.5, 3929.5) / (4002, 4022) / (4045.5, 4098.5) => -0.09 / 1.97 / 2.37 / 2.29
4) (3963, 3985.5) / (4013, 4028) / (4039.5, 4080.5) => -0.20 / 1.69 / 2.41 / 2.26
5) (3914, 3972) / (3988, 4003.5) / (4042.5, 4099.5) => -0.14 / 1.78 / 2.26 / 2.3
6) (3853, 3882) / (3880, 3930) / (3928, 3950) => -0.10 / 1.9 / 1.93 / 1.65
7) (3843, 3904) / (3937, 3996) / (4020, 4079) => 0.14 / 1.96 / 1.87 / 2.27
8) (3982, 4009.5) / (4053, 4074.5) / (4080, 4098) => 0.08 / 2.21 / 2.18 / 2.41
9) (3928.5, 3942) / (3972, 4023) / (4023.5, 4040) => -0.07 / 1.49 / 2.17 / 2.31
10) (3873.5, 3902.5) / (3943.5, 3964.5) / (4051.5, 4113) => 0.03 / 1.94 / 1.99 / 2.26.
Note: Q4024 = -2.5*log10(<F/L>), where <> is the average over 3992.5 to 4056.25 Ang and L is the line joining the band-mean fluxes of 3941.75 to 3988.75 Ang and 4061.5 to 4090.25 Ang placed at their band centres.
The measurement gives -0.11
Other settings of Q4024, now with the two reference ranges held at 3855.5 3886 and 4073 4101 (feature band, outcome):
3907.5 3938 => 0.131 mag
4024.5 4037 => -0.026 mag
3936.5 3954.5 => 0.071 mag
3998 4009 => -0.069 mag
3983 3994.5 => 0.057 mag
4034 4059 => -0.006 mag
